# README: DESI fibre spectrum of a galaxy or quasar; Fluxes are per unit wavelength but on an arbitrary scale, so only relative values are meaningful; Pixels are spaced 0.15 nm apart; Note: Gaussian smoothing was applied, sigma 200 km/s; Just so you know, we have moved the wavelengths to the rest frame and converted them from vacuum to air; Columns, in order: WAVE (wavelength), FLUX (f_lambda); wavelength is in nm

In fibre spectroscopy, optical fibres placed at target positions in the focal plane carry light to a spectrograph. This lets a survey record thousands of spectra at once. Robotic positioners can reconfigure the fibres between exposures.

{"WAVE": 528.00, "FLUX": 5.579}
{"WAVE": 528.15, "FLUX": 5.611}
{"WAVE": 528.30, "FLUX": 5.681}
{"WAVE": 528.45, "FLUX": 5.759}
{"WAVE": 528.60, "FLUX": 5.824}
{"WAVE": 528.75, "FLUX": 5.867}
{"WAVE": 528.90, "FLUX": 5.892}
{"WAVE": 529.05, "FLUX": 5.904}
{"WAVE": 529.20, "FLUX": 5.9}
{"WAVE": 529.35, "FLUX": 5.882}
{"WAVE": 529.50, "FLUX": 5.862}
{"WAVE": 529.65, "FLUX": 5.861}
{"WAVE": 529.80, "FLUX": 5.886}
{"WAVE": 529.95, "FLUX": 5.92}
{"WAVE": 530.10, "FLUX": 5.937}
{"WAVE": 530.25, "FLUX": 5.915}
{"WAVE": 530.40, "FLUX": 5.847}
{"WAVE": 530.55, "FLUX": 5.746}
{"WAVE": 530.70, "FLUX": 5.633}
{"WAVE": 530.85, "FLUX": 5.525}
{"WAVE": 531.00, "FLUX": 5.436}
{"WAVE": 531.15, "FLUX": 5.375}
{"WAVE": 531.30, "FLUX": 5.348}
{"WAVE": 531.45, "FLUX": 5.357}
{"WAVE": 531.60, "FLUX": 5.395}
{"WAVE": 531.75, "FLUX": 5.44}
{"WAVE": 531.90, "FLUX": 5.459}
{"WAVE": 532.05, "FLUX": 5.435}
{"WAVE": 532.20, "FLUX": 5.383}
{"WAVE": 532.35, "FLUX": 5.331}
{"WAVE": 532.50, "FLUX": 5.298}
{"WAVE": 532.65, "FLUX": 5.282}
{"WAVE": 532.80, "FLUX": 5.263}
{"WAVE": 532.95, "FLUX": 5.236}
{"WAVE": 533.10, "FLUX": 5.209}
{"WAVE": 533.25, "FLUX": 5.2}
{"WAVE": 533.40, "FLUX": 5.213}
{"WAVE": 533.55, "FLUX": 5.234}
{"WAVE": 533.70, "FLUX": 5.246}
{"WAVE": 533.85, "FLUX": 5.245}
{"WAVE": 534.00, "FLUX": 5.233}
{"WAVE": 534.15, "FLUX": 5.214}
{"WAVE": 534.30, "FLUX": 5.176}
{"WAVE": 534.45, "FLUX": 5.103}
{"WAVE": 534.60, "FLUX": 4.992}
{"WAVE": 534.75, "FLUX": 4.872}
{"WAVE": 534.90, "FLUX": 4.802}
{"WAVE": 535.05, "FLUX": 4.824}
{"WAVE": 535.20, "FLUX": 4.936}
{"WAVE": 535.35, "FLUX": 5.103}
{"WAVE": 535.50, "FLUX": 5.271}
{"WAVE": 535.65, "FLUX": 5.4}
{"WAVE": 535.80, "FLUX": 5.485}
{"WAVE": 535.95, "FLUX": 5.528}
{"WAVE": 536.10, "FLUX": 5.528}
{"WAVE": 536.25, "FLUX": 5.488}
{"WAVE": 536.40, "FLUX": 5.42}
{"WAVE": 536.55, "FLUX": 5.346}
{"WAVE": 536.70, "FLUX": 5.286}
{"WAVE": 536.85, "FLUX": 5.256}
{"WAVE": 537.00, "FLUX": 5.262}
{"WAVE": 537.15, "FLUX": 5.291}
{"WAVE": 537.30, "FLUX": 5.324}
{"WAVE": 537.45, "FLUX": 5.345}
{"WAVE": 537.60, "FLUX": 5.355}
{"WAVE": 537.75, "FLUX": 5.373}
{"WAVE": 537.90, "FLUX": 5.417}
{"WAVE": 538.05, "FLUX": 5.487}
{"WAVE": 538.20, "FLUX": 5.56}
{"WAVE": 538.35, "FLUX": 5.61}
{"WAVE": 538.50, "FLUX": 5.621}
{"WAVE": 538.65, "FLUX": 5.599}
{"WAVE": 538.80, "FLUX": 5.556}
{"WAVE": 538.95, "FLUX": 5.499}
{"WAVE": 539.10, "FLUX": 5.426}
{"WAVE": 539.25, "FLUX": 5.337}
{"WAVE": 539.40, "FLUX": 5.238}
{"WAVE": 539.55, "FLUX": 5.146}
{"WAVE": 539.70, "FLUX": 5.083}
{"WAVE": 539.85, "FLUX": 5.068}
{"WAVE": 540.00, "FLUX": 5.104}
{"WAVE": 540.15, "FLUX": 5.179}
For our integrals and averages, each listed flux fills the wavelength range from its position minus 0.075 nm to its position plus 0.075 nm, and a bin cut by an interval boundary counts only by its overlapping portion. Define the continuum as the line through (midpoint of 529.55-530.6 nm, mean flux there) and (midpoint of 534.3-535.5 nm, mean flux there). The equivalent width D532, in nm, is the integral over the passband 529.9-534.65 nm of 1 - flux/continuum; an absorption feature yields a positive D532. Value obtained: 0.06 nm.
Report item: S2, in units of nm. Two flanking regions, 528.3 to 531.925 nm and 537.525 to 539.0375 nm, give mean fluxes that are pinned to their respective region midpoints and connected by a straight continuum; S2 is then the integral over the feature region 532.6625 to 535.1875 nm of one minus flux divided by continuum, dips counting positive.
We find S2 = 0.22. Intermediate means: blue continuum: 5.71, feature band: 5.13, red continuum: 5.51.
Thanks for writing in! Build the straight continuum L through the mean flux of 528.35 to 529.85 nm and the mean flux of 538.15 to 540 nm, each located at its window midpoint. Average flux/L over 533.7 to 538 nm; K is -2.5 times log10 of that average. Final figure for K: 0.06 mag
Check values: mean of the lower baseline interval 5.86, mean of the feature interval 5.25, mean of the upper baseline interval 5.38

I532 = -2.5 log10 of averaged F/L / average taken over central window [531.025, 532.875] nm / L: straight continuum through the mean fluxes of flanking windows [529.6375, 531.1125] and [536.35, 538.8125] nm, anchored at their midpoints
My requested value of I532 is 0.06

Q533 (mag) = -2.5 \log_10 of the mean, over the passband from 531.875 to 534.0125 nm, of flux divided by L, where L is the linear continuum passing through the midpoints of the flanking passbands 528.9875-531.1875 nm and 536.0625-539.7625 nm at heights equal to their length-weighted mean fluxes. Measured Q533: 0.07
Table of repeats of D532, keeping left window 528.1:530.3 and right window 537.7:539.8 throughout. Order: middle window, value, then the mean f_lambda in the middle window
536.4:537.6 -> 0.041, 5.31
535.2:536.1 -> 0.036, 5.34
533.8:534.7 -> 0.076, 5.15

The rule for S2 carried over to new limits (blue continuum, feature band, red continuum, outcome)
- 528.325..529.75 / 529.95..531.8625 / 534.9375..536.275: 0.03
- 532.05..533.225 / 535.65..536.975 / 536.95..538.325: -0.01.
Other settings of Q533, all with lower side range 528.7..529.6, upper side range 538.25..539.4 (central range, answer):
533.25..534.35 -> 0.10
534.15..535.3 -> 0.14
